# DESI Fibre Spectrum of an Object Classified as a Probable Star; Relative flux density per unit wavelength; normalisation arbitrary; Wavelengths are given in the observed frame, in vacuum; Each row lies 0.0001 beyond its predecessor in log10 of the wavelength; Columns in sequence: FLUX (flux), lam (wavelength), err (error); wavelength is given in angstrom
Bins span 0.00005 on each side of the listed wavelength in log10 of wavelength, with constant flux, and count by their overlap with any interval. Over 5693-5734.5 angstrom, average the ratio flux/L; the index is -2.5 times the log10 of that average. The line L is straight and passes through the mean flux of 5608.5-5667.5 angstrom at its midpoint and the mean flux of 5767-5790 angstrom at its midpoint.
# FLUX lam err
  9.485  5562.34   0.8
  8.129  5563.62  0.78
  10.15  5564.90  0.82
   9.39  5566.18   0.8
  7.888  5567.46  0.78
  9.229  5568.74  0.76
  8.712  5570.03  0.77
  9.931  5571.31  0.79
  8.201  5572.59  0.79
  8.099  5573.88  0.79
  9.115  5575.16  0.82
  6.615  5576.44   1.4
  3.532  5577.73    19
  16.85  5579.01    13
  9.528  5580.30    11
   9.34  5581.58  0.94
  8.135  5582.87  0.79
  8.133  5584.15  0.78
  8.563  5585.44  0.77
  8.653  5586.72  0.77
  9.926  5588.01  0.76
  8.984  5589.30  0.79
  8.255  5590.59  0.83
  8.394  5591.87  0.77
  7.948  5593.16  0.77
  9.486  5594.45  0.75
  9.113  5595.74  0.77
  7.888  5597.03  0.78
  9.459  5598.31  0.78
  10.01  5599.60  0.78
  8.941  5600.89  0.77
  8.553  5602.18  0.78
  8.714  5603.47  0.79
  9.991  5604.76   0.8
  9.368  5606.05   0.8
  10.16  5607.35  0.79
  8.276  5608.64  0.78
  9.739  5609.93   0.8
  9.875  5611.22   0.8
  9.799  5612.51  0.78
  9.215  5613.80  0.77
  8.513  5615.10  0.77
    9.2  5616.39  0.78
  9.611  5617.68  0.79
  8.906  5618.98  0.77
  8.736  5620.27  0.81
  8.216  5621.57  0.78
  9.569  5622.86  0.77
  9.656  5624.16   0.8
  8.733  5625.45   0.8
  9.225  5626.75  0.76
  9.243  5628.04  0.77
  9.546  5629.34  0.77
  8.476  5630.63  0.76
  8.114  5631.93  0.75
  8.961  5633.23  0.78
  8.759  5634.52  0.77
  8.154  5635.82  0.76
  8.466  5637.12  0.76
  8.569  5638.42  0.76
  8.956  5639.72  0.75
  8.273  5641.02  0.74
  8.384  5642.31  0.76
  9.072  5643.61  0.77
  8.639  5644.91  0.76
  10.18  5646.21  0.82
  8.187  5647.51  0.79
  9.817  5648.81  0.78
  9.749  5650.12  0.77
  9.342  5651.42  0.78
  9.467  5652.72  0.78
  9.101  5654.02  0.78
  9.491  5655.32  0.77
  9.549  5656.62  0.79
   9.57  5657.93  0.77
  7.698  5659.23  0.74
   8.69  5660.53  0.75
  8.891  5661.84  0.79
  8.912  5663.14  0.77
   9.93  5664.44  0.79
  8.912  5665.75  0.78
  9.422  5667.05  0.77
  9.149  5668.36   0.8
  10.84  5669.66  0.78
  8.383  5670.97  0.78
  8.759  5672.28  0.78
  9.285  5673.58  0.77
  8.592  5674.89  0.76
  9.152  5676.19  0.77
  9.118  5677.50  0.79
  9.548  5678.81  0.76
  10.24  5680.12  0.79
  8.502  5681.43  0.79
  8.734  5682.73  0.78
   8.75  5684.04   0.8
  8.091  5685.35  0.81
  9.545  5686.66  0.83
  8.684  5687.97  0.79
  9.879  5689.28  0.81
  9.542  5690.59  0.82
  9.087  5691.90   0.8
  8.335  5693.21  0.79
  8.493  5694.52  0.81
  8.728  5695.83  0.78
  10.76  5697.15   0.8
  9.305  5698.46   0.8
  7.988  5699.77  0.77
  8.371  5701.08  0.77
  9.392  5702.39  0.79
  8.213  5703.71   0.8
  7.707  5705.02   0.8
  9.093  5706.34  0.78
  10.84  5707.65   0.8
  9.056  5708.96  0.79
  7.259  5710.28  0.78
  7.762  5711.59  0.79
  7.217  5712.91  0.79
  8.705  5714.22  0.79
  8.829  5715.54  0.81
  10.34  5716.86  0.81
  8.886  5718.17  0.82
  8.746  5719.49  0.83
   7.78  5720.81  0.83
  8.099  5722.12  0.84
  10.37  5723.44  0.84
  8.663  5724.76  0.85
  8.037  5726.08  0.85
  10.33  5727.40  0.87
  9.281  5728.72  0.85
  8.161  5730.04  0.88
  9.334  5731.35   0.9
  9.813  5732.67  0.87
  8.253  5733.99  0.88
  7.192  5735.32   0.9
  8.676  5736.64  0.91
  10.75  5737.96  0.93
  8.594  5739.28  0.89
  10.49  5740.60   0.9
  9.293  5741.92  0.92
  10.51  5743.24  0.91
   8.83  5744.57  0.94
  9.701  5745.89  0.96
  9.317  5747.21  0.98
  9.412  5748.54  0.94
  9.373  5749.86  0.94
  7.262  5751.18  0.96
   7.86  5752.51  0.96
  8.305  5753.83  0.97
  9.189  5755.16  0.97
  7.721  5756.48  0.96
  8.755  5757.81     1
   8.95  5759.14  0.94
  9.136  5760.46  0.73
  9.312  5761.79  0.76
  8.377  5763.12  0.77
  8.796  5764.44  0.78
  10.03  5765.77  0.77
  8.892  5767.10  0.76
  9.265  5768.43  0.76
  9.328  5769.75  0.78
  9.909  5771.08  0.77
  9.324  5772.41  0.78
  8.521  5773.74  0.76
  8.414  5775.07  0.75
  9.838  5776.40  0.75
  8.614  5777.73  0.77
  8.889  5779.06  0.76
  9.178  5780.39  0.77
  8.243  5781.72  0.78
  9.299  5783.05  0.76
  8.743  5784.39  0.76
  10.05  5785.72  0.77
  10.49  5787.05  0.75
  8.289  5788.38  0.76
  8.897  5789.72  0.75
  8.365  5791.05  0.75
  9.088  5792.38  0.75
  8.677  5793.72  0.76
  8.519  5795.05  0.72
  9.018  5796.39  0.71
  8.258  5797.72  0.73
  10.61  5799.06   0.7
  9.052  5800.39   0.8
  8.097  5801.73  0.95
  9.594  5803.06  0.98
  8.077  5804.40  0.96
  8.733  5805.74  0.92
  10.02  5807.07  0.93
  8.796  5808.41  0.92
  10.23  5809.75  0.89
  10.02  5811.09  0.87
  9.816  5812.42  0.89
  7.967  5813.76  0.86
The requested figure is 0.03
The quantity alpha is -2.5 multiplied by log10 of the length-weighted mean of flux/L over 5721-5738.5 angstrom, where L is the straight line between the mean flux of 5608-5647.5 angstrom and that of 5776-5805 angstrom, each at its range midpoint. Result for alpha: 0.00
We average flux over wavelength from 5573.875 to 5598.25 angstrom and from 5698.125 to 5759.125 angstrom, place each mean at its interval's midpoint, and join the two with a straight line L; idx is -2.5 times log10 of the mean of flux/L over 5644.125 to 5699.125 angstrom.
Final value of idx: -0.041 mag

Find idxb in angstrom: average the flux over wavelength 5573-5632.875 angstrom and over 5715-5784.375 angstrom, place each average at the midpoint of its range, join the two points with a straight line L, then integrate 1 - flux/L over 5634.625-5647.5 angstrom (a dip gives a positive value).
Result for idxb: 0.4 angstrom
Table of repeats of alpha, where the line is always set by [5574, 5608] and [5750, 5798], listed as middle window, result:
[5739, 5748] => -0.08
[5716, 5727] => 0.00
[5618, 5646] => 0.02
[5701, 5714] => 0.05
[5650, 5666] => -0.03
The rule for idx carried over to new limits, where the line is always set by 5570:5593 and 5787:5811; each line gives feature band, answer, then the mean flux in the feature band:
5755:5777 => -0.01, 9.04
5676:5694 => -0.02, 9.08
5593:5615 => -0.05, 9.22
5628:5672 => -0.02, 9.02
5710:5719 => 0.06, 8.48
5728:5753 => -0.01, 9.07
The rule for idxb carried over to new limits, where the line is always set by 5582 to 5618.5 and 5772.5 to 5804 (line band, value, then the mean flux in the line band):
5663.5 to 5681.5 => -0.55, 9.29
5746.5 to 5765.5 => 0.56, 8.73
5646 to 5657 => -0.46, 9.4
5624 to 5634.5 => 0.09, 8.96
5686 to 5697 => -0.13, 9.11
